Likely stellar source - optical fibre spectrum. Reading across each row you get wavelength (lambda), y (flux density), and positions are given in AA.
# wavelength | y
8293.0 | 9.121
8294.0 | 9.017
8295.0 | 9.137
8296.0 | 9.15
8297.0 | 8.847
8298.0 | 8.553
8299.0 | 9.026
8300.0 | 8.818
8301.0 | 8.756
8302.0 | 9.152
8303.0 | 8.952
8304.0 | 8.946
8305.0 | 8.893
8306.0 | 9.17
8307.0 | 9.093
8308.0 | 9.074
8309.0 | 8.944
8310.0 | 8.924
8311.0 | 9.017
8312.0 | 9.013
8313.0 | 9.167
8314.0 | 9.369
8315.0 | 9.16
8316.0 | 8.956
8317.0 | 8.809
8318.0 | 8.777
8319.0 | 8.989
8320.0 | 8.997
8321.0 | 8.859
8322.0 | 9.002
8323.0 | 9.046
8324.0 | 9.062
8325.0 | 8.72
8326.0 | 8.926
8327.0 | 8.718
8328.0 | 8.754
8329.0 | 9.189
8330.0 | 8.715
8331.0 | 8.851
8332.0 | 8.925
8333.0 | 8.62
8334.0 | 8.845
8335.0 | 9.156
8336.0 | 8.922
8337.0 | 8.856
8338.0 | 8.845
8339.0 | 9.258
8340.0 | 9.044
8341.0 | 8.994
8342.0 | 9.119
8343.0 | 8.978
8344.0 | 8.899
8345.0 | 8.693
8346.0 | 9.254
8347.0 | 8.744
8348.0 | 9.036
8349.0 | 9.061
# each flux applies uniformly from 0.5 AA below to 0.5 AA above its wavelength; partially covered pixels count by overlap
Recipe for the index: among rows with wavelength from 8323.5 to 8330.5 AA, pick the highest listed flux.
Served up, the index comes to 9.189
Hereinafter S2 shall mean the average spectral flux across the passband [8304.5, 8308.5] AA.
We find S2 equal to 9.06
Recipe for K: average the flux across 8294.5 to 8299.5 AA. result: 8.94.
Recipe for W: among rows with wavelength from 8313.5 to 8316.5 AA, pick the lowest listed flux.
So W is 8.956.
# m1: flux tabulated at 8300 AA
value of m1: 8.818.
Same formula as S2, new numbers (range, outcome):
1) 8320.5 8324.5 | 8.99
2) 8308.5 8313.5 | 9.01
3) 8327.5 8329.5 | 8.97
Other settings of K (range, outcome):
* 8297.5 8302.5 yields 8.86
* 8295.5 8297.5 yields 9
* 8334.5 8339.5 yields 9.01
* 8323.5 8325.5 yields 8.89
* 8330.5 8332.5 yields 8.89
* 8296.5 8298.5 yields 8.7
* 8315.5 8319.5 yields 8.88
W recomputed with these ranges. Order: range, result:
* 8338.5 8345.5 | 8.693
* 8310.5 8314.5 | 9.013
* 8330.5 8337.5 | 8.62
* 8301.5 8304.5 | 8.946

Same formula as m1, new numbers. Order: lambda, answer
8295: 9.137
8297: 8.847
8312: 9.013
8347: 8.744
